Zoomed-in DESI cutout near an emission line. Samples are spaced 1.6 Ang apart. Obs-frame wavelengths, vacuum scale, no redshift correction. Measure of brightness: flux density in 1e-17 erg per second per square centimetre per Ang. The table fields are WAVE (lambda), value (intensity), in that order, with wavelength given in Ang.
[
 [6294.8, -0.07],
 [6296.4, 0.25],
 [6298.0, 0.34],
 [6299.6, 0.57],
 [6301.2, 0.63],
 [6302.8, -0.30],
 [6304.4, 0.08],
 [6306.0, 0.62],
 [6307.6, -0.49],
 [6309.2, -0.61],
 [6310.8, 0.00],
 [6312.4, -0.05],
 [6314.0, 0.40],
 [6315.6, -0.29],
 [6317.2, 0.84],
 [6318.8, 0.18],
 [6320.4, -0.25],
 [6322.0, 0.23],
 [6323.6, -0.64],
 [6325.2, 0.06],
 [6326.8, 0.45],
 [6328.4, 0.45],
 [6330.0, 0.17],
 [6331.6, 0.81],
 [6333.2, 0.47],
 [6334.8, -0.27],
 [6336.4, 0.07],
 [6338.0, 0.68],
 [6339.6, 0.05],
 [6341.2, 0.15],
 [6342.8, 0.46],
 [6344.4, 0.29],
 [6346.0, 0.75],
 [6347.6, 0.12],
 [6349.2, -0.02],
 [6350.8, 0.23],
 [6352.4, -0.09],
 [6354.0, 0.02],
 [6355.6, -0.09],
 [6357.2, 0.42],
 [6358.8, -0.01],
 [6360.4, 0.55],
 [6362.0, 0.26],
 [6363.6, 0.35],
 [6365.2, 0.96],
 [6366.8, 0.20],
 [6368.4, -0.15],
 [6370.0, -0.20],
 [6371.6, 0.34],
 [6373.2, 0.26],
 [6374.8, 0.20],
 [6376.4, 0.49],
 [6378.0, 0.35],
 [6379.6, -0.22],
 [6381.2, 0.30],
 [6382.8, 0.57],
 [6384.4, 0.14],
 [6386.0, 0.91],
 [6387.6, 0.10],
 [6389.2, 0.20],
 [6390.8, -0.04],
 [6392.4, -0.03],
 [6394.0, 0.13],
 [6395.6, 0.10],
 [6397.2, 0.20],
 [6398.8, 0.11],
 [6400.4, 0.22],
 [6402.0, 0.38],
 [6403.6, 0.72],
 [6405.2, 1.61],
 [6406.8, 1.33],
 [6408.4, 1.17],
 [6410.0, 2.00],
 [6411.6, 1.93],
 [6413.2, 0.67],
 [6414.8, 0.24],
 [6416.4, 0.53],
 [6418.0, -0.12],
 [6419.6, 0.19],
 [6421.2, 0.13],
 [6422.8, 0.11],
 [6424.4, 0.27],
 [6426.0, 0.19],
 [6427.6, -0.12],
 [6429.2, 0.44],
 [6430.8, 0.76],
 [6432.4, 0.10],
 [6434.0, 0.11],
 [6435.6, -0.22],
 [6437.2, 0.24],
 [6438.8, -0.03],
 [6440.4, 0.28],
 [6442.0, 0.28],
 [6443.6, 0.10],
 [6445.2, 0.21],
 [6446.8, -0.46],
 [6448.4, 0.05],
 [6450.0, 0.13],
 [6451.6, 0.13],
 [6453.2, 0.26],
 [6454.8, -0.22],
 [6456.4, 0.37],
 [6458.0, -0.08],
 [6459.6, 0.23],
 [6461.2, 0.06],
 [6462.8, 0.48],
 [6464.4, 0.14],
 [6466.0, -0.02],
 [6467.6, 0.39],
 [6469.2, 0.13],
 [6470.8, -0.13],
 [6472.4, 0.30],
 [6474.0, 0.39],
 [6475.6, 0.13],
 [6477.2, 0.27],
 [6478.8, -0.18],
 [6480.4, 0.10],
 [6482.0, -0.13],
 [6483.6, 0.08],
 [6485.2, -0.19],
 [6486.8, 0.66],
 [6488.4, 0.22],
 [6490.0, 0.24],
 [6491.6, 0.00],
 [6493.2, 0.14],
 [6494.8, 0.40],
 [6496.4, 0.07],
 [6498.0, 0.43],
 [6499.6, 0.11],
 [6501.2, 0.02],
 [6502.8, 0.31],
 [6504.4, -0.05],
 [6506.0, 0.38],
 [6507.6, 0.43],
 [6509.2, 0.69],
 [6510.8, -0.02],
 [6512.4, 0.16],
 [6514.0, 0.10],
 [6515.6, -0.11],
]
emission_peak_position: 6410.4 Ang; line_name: [O II] 3727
